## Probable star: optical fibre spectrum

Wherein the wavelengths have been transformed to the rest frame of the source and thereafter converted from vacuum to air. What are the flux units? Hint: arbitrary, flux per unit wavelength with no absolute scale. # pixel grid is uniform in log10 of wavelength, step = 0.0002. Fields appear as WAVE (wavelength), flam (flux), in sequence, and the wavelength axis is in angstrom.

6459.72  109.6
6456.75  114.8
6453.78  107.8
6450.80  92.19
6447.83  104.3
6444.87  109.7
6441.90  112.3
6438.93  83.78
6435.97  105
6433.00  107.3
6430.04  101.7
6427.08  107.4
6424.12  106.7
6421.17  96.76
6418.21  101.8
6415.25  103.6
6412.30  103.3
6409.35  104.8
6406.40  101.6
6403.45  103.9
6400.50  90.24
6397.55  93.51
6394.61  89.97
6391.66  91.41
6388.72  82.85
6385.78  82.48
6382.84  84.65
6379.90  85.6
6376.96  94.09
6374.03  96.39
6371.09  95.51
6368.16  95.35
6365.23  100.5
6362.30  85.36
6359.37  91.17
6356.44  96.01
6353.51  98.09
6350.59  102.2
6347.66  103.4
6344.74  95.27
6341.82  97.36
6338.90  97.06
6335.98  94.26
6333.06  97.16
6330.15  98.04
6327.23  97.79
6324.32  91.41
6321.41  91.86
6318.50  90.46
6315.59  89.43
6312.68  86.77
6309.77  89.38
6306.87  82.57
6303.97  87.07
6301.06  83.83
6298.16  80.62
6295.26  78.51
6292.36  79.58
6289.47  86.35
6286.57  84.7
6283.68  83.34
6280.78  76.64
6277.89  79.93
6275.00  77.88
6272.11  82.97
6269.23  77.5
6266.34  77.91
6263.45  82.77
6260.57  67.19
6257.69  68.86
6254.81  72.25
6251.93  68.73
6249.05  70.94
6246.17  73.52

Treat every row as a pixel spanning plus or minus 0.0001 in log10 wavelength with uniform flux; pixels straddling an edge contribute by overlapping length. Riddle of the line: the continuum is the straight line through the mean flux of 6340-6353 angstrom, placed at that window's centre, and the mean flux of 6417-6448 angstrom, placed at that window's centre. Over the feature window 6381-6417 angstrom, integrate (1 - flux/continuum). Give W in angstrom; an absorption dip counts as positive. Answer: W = 2.7 angstrom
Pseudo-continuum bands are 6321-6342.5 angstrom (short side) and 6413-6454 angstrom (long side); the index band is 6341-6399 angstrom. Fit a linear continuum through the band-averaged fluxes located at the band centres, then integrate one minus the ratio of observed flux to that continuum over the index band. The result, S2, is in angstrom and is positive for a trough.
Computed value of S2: 3.1 angstrom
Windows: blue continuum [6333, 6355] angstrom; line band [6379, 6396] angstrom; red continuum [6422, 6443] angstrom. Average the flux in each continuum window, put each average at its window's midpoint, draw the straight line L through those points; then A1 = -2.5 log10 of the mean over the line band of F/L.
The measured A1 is 0.17 mag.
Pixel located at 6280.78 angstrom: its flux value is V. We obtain 76.64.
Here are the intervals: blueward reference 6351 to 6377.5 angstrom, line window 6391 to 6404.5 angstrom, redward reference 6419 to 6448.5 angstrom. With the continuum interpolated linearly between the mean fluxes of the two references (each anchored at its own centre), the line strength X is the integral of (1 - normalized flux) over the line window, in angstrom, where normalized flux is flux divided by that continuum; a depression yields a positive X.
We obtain 0.7 angstrom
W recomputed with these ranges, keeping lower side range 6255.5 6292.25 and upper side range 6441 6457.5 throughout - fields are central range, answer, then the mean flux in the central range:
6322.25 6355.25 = -3.1 angstrom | 97.3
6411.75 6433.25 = -0.3 angstrom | 103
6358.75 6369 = 0.0 angstrom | 93.1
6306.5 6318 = -0.4 angstrom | 87.7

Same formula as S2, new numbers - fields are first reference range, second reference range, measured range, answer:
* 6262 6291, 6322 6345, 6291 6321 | 1.2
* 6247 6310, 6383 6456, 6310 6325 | -1.0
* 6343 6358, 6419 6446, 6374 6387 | 1.6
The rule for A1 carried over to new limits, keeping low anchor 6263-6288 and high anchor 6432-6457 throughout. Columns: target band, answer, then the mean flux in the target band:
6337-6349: -0.10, 98.1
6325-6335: -0.11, 97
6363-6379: -0.02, 95.5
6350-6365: -0.04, 94.6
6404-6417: -0.05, 103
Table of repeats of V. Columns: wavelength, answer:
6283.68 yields 83.34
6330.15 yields 98.04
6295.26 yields 78.51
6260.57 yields 67.19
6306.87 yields 82.57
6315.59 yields 89.43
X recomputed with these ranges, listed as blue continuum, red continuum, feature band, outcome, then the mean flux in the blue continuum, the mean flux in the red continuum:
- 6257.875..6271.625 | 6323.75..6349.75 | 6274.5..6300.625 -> 0.5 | 76.2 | 97.2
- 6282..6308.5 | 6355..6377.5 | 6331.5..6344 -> -0.9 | 82.9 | 94.3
